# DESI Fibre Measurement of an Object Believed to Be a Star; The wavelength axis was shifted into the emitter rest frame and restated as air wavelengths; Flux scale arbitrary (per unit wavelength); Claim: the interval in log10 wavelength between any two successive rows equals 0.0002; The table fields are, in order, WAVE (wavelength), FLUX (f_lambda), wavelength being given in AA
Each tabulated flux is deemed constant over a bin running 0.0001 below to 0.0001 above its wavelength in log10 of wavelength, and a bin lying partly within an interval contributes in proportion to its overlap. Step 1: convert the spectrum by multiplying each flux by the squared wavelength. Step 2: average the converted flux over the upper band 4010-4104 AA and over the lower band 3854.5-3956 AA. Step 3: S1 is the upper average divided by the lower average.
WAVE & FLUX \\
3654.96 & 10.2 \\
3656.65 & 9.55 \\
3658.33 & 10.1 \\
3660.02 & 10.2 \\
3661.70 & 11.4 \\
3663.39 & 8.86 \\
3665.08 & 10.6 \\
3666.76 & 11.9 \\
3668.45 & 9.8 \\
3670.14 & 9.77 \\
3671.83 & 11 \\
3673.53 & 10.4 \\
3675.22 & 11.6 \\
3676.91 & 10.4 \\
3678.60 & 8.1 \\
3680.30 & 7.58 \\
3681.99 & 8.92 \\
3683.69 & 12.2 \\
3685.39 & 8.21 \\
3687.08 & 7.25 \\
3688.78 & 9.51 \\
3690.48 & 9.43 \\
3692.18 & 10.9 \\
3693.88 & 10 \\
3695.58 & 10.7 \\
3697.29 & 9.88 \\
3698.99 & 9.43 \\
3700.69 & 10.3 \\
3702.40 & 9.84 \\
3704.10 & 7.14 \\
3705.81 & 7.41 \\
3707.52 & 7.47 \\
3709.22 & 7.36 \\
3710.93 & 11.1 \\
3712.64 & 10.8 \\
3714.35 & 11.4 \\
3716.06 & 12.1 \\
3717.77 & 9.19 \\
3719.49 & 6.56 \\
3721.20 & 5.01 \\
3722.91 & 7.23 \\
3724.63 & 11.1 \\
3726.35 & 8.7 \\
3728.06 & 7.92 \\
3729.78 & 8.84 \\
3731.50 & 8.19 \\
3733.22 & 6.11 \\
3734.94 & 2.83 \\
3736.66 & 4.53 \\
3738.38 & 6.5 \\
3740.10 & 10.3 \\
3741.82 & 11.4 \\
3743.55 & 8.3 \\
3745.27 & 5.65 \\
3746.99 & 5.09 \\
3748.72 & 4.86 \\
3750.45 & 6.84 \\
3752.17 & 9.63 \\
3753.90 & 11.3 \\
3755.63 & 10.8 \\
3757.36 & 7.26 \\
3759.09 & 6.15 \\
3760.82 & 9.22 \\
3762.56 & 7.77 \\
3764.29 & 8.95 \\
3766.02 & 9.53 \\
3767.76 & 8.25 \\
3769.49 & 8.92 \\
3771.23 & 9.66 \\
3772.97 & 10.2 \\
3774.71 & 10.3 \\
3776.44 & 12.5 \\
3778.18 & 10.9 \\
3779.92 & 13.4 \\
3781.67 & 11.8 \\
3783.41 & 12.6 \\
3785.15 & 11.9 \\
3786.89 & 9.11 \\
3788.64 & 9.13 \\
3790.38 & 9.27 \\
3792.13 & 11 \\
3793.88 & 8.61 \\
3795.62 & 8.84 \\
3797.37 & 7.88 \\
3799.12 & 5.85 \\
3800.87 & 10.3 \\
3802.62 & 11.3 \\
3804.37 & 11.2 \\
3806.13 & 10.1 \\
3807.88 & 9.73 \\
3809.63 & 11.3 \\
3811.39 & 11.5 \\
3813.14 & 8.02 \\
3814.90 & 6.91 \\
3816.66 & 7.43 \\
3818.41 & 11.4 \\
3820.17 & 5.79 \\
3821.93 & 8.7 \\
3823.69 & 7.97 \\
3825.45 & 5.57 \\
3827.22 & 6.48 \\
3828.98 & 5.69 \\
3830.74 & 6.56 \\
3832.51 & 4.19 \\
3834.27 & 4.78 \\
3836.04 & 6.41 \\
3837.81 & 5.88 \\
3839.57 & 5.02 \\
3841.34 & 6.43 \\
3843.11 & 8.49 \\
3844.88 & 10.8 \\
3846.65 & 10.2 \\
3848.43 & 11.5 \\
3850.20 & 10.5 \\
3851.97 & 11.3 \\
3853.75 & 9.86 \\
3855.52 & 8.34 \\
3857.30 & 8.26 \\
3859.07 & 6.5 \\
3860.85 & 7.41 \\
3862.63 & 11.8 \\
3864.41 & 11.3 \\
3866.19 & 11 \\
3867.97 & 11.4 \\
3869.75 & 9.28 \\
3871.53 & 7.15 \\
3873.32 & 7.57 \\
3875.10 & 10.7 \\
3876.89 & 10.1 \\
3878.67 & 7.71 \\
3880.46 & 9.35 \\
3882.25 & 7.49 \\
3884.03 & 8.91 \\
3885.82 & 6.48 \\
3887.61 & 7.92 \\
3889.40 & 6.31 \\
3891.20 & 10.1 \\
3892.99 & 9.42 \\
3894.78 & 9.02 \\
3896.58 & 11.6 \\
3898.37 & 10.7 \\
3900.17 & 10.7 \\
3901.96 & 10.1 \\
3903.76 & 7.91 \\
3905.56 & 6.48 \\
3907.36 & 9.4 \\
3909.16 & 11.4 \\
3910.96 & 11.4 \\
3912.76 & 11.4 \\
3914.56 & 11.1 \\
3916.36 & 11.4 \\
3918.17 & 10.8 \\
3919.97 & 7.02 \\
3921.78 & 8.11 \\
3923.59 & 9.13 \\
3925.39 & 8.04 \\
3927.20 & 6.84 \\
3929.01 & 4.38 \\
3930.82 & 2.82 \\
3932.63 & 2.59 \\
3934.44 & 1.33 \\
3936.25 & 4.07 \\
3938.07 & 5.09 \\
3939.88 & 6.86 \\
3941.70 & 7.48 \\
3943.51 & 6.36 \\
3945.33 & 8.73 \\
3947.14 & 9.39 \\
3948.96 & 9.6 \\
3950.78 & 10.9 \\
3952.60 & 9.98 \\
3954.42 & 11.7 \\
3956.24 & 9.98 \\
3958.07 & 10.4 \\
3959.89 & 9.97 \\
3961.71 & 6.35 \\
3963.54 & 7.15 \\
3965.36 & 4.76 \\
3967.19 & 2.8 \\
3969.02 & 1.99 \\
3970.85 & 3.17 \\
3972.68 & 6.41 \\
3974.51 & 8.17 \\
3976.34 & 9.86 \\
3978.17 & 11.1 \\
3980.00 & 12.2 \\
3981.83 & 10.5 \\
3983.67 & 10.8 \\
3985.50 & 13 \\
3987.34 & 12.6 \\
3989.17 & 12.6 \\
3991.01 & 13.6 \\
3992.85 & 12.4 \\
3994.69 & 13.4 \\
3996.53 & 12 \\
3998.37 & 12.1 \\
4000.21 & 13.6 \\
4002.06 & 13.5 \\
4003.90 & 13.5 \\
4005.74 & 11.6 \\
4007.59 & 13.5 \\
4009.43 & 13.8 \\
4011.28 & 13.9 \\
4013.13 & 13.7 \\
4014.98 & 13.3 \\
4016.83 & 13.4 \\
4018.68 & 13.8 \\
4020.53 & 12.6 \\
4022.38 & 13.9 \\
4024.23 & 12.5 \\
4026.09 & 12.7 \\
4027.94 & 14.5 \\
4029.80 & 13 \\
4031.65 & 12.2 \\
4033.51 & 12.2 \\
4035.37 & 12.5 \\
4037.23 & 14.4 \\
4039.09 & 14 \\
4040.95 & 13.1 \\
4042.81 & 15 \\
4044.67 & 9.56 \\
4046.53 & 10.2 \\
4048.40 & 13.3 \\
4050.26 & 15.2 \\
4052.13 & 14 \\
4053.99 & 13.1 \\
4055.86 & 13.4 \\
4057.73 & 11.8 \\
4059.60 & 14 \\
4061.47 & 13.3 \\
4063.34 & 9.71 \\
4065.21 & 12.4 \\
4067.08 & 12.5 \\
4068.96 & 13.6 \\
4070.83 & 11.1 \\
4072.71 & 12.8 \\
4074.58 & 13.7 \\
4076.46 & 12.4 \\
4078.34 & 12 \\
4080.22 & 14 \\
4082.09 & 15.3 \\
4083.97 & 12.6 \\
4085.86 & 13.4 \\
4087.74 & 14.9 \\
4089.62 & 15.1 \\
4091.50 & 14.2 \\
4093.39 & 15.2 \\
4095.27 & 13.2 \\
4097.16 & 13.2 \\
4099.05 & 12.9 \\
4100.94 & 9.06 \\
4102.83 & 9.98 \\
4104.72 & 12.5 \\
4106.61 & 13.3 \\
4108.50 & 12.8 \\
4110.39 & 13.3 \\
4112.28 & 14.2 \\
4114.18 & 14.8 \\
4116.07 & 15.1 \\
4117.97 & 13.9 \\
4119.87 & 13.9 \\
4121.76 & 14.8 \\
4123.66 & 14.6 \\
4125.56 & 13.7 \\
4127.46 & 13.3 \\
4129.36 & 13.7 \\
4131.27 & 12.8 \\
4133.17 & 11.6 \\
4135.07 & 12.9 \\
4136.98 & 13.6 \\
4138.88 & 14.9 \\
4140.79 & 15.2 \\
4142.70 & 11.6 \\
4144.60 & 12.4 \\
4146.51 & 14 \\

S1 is 1.6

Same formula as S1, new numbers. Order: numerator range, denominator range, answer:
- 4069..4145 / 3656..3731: 1.75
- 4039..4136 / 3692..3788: 1.76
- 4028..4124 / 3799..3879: 1.72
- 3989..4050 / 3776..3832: 1.57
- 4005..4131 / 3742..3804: 1.65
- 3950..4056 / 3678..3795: 1.48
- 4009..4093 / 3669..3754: 1.81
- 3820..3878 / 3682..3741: 1.03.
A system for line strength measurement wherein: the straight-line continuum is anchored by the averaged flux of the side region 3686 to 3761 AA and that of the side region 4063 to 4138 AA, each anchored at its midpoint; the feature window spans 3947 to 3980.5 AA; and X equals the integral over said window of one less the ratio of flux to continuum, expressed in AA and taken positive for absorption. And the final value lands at 9.78 AA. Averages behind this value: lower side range 8.43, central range 8.12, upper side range 13.2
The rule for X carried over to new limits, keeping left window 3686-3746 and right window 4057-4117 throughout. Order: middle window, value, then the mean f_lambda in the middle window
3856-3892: 5.7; 8.83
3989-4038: -3.8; 13.1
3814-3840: 8.7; 6.61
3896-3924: 2.6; 9.91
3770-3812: -3.7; 10.3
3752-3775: 0.2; 9.09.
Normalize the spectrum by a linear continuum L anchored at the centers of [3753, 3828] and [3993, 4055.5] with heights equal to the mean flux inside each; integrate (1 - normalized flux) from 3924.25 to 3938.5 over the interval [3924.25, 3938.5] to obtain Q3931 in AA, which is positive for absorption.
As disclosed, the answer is 8.8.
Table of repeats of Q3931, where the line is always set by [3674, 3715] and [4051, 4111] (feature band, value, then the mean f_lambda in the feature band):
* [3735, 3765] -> 6.6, 7.78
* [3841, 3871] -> 3.4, 9.7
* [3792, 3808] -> 1.6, 9.4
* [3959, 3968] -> 4.3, 6.24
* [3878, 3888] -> 2.8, 7.99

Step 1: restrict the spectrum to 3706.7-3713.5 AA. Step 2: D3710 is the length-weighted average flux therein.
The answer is 9.2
